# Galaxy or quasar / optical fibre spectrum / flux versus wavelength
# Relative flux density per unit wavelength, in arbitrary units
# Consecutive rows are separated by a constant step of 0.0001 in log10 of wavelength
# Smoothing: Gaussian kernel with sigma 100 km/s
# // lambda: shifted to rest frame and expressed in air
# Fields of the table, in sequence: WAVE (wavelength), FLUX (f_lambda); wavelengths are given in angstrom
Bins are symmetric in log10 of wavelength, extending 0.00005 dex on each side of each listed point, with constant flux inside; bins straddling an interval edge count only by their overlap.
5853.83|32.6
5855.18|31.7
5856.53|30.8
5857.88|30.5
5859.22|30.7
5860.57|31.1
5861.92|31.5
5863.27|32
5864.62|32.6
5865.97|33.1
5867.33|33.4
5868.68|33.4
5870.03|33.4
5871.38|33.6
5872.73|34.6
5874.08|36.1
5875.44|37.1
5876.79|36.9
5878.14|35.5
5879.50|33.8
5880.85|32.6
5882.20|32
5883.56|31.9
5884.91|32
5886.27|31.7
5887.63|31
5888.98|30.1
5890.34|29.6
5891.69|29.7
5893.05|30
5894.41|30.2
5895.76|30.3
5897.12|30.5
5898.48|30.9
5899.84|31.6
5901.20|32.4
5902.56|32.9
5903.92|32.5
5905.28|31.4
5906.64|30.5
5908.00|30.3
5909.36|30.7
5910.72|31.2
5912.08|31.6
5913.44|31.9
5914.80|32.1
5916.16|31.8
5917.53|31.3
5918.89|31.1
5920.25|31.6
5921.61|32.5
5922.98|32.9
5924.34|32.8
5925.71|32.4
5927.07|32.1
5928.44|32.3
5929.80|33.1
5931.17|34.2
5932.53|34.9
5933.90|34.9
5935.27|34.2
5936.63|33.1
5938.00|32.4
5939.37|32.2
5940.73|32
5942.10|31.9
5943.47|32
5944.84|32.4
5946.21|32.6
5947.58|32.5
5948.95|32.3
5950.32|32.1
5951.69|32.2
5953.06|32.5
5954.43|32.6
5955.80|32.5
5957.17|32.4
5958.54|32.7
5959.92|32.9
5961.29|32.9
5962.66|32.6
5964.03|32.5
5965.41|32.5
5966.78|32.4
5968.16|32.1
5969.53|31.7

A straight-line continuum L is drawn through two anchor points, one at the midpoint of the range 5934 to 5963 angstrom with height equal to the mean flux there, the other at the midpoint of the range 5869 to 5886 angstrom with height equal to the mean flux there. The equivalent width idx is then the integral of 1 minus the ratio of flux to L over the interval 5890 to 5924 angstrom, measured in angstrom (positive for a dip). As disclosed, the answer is 2.2 angstrom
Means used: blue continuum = 34.1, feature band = 31.3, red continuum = 32.6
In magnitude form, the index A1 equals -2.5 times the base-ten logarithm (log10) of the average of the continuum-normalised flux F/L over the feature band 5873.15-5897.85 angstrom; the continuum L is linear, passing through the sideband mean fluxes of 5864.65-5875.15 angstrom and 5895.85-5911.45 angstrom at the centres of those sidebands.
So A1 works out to 0.02 mag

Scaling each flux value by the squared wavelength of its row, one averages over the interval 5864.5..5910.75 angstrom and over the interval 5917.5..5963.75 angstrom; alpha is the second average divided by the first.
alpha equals 1.03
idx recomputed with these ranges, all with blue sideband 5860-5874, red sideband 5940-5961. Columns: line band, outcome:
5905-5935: 0.4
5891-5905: 0.7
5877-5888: 0.0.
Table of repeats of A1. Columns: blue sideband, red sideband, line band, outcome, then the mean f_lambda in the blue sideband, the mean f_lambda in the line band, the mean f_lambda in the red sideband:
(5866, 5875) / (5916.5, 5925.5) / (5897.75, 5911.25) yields 0.04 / 34.1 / 31.4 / 32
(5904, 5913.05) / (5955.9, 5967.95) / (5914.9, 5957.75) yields -0.02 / 31.1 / 32.6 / 32.6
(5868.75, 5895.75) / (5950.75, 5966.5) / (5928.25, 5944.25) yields -0.02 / 32.7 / 33.1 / 32.6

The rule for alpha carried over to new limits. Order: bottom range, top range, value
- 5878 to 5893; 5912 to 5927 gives 1.03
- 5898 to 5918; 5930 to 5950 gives 1.06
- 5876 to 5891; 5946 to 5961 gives 1.02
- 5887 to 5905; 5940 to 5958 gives 1.06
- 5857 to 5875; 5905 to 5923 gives 0.97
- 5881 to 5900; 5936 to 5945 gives 1.06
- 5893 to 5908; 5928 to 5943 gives 1.08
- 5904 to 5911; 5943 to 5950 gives 1.06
